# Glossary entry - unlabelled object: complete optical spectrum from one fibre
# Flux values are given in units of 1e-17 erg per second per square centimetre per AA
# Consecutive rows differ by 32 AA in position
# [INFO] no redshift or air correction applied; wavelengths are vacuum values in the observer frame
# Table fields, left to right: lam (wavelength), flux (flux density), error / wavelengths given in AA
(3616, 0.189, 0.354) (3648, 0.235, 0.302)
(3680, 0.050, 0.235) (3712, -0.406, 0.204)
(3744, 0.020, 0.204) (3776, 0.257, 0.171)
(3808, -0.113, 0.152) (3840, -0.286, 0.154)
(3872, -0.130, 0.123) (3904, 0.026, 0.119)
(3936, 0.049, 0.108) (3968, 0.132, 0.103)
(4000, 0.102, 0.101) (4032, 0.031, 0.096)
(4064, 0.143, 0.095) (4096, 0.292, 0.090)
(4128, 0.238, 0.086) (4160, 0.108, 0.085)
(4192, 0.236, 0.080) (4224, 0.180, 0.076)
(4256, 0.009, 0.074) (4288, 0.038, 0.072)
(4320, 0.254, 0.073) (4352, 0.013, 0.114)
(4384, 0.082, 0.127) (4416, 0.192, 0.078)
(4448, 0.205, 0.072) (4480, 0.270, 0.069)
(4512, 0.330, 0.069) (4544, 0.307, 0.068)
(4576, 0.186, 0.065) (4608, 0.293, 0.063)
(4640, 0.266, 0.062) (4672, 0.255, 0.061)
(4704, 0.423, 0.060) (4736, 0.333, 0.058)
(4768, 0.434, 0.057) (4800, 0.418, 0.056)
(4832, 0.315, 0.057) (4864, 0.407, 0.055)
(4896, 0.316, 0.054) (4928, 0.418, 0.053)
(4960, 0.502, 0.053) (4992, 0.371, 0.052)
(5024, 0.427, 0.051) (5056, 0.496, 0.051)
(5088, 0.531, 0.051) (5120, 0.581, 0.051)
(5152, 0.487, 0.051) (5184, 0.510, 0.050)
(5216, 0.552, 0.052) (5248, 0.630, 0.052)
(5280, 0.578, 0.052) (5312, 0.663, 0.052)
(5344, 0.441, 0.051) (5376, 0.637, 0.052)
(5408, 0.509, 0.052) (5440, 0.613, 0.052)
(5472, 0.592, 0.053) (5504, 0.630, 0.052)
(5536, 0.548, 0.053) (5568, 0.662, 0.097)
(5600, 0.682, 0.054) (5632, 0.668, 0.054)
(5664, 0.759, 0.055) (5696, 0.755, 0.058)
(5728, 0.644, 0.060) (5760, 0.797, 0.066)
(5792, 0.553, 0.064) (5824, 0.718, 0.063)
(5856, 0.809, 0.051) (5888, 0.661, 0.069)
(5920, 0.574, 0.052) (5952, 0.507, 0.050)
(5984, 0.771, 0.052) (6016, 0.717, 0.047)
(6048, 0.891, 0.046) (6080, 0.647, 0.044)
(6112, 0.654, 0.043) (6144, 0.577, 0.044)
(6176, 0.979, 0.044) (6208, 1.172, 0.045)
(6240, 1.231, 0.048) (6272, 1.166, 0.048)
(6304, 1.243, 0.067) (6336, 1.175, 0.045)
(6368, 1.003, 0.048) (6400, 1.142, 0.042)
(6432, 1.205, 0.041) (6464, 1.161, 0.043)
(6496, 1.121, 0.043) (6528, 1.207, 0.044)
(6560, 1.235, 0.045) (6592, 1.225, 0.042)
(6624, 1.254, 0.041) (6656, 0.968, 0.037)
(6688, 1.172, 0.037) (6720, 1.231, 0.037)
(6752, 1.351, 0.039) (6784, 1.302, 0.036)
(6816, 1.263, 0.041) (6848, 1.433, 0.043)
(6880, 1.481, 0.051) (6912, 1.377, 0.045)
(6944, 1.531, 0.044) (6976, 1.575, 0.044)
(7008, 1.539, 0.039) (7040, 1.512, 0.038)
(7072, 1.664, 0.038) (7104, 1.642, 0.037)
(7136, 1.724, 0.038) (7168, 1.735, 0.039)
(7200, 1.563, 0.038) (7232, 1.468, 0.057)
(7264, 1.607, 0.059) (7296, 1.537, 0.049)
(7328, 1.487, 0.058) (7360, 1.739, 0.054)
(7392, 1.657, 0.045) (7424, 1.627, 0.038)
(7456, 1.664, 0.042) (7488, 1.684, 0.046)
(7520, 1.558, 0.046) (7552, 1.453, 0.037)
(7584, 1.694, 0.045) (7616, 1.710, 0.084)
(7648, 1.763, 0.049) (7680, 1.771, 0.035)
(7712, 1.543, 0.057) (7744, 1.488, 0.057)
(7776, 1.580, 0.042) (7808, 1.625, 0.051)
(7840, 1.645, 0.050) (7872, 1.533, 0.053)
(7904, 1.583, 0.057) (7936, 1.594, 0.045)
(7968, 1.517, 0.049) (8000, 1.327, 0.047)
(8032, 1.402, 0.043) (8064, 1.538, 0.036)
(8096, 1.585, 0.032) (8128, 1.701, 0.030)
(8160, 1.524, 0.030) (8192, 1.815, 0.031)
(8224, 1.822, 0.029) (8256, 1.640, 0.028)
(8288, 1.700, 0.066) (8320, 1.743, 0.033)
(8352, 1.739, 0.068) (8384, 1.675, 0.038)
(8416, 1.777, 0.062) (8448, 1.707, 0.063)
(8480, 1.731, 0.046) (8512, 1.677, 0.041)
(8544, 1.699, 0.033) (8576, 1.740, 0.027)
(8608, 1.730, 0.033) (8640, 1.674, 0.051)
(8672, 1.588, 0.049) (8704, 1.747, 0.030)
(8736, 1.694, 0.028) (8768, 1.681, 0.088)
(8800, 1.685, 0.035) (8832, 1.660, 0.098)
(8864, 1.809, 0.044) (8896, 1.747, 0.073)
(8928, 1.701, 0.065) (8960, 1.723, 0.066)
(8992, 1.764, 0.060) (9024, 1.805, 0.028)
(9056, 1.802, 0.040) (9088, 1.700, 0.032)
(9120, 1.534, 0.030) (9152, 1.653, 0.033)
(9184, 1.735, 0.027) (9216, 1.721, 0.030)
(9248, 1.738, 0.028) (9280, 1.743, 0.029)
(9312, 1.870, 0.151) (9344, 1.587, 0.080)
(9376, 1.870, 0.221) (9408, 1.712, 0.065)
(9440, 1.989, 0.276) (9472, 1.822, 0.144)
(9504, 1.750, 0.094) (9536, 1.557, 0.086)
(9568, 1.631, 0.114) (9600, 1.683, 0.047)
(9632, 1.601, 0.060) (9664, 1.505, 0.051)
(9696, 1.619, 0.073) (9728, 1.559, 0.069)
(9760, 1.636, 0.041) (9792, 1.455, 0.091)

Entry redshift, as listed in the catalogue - 0.549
